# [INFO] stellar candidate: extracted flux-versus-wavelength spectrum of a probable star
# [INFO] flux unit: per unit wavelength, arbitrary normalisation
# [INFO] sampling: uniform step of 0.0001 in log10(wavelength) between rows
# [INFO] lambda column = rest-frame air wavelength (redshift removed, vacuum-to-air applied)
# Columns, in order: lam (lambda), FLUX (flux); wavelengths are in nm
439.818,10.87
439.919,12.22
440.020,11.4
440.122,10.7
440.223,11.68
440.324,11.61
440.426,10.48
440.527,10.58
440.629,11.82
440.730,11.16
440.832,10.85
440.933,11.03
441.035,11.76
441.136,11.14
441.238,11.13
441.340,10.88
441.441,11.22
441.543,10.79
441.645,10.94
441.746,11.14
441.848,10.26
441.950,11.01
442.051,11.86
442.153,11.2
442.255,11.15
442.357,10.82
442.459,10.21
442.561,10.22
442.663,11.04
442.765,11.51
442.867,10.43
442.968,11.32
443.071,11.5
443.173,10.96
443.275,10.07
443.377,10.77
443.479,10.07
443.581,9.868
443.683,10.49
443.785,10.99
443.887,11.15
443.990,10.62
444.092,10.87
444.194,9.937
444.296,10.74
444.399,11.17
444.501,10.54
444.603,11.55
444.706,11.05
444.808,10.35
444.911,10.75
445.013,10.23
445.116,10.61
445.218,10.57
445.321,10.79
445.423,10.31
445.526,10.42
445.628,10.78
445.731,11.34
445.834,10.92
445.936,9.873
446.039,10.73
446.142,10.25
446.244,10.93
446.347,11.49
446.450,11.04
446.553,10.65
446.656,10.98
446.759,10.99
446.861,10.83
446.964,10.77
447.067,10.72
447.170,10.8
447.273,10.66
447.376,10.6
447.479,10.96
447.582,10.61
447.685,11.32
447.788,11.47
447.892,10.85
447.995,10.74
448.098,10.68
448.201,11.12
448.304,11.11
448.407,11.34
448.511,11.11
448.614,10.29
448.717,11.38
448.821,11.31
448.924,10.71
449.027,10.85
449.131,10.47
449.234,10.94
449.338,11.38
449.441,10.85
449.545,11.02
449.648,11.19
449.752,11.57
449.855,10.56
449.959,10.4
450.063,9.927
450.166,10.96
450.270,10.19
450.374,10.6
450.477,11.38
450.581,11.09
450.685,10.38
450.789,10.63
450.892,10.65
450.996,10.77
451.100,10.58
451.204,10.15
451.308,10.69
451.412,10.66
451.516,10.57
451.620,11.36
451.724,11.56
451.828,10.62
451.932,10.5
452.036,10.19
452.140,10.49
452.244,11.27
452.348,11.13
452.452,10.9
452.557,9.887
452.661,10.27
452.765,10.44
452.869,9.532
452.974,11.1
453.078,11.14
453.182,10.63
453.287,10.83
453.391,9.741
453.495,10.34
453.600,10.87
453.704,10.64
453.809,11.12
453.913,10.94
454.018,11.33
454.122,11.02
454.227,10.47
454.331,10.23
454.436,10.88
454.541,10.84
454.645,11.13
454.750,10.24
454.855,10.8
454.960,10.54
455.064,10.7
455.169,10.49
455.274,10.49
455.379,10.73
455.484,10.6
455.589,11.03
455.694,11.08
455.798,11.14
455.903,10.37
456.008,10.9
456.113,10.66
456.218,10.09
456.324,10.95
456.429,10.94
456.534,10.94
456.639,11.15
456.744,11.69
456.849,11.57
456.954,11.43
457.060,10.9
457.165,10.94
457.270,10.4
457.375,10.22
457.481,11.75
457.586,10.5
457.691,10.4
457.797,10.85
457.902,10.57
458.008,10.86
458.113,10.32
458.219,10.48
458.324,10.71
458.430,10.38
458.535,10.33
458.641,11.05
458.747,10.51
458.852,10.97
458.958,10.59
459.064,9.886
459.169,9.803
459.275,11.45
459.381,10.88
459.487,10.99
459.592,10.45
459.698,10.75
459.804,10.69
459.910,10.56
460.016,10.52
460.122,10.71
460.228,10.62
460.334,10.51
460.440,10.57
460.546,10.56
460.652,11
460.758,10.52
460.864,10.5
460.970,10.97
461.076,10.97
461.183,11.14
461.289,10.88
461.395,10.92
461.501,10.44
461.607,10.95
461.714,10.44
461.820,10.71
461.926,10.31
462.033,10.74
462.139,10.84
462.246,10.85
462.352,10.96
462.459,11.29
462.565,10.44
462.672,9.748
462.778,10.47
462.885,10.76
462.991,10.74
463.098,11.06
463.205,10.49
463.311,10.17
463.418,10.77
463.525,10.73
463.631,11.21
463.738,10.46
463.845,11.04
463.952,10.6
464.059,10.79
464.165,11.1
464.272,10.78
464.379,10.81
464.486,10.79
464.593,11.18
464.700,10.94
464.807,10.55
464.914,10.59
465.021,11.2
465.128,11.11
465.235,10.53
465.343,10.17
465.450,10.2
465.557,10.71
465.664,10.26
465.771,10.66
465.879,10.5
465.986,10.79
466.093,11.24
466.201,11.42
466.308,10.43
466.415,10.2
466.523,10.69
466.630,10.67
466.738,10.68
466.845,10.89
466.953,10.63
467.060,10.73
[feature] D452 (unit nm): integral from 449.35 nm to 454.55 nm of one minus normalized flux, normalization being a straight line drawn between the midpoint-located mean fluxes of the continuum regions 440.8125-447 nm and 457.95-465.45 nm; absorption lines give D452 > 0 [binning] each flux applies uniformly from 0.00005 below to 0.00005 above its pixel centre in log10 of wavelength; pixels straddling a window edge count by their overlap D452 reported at 0.03 nm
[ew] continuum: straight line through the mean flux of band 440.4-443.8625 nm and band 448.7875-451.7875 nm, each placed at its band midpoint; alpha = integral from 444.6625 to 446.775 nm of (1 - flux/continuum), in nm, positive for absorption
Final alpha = 0.03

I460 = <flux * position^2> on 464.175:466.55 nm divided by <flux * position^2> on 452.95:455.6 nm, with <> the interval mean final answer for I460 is 1.05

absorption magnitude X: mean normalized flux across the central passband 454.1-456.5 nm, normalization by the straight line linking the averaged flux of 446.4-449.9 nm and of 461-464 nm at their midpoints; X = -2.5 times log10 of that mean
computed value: 0.01 mag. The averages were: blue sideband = 10.9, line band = 10.7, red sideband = 10.7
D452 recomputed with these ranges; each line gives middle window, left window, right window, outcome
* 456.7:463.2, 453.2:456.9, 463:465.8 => 0.02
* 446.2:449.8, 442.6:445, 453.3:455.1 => -0.08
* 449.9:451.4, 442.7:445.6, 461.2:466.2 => 0.02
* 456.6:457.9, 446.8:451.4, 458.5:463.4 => -0.03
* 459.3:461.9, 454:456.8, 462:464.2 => 0.01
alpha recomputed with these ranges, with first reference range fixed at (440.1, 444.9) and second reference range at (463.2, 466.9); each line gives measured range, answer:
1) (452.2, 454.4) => 0.03 nm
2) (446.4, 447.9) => 0.00 nm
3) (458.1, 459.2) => 0.03 nm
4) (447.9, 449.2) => -0.01 nm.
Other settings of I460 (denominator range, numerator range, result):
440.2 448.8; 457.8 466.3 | 1.06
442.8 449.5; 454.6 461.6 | 1.05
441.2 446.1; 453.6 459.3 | 1.06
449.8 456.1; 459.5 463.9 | 1.04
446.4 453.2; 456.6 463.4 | 1.04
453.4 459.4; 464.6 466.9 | 1.04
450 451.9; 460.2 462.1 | 1.05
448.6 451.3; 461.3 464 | 1.05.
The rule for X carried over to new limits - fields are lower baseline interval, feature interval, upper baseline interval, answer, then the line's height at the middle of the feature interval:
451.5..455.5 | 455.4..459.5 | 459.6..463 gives -0.01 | 10.7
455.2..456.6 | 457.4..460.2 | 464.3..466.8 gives 0.01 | 10.7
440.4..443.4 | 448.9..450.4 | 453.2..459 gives 0.01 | 10.9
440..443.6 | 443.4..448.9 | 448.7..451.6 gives 0.01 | 10.9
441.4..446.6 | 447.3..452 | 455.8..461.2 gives -0.01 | 10.8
